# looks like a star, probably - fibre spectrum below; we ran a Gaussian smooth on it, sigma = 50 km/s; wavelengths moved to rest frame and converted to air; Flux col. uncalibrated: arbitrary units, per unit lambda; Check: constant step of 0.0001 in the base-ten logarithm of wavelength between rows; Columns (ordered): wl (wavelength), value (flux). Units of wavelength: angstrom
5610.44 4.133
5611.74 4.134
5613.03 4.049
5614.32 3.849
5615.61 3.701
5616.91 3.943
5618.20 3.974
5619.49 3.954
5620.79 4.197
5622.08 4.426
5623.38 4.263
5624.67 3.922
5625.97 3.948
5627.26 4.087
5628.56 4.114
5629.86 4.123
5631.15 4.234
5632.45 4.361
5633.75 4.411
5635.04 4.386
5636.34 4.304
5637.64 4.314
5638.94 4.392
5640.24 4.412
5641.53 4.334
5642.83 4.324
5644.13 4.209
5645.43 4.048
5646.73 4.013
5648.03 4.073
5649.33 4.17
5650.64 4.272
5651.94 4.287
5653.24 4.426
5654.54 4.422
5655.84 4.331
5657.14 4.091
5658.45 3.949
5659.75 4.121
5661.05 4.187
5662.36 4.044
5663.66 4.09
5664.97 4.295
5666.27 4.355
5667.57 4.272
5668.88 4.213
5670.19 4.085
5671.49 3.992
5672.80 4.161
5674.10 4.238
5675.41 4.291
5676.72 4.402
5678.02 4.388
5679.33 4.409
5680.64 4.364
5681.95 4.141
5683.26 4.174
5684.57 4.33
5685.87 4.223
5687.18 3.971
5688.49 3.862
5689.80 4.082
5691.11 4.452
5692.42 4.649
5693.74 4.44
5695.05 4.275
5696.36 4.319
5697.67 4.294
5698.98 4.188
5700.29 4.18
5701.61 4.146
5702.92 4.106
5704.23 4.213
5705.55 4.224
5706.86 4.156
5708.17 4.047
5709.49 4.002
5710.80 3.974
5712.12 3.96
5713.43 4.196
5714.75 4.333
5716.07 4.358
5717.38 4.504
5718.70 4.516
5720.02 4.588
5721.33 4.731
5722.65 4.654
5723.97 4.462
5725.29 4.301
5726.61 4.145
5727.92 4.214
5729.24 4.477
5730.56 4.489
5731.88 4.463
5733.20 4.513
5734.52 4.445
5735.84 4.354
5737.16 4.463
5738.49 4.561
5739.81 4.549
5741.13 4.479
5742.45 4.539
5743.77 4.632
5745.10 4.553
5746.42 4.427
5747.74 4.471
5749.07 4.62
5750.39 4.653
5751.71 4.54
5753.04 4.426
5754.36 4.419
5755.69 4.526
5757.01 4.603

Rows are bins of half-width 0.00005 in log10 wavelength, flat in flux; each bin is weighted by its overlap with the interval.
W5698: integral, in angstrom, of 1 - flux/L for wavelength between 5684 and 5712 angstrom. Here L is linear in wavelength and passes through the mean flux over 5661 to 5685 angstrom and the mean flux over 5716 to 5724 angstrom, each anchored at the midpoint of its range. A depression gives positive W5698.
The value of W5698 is 1.4 angstrom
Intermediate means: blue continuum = 4.23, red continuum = 4.57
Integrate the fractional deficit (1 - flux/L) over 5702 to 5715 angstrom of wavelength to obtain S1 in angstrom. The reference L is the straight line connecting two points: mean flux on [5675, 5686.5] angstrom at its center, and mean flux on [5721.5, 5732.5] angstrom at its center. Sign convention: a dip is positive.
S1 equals 0.8 angstrom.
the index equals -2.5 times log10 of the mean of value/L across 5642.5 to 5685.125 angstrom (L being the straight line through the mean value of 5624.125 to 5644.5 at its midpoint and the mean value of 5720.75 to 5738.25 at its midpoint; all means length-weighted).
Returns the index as 0.02 mag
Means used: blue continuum 4.24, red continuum 4.44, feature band 4.22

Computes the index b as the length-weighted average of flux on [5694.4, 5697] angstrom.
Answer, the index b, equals 4.3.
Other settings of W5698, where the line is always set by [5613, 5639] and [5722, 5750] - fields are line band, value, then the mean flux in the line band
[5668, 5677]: 0.2 angstrom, 4.19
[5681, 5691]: 0.4 angstrom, 4.14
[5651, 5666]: 0.1 angstrom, 4.21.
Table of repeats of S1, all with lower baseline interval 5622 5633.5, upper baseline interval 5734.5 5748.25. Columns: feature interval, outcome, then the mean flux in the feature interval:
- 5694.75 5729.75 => 1.1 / 4.28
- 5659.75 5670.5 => 0.2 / 4.19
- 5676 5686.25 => 0.0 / 4.31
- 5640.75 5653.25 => 0.0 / 4.21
